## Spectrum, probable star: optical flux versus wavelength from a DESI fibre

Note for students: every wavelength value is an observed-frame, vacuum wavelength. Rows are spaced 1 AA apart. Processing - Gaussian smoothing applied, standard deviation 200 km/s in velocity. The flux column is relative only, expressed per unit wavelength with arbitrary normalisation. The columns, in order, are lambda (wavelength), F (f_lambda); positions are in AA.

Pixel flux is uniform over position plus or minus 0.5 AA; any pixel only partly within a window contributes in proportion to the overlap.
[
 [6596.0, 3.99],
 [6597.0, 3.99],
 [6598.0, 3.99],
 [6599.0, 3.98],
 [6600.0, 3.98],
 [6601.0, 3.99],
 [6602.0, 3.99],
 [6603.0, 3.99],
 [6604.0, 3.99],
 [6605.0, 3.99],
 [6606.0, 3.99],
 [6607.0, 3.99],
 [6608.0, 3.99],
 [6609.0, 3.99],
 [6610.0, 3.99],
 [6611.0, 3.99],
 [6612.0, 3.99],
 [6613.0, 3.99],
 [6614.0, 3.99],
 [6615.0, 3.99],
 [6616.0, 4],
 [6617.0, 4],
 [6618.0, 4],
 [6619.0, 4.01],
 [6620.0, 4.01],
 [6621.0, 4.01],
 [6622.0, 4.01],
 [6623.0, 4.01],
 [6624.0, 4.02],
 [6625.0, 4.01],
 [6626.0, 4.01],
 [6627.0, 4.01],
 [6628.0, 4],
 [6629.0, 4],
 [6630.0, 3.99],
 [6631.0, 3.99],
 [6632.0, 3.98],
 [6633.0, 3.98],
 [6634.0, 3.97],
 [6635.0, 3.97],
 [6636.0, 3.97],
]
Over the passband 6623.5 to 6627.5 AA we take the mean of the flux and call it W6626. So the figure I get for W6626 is 4.01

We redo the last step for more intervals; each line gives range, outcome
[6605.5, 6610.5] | 3.99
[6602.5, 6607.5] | 3.99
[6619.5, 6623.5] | 4.01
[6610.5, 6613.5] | 3.99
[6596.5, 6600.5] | 3.99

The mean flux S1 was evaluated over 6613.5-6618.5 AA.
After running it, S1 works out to 4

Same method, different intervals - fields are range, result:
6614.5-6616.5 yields 4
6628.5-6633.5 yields 3.99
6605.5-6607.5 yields 3.99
